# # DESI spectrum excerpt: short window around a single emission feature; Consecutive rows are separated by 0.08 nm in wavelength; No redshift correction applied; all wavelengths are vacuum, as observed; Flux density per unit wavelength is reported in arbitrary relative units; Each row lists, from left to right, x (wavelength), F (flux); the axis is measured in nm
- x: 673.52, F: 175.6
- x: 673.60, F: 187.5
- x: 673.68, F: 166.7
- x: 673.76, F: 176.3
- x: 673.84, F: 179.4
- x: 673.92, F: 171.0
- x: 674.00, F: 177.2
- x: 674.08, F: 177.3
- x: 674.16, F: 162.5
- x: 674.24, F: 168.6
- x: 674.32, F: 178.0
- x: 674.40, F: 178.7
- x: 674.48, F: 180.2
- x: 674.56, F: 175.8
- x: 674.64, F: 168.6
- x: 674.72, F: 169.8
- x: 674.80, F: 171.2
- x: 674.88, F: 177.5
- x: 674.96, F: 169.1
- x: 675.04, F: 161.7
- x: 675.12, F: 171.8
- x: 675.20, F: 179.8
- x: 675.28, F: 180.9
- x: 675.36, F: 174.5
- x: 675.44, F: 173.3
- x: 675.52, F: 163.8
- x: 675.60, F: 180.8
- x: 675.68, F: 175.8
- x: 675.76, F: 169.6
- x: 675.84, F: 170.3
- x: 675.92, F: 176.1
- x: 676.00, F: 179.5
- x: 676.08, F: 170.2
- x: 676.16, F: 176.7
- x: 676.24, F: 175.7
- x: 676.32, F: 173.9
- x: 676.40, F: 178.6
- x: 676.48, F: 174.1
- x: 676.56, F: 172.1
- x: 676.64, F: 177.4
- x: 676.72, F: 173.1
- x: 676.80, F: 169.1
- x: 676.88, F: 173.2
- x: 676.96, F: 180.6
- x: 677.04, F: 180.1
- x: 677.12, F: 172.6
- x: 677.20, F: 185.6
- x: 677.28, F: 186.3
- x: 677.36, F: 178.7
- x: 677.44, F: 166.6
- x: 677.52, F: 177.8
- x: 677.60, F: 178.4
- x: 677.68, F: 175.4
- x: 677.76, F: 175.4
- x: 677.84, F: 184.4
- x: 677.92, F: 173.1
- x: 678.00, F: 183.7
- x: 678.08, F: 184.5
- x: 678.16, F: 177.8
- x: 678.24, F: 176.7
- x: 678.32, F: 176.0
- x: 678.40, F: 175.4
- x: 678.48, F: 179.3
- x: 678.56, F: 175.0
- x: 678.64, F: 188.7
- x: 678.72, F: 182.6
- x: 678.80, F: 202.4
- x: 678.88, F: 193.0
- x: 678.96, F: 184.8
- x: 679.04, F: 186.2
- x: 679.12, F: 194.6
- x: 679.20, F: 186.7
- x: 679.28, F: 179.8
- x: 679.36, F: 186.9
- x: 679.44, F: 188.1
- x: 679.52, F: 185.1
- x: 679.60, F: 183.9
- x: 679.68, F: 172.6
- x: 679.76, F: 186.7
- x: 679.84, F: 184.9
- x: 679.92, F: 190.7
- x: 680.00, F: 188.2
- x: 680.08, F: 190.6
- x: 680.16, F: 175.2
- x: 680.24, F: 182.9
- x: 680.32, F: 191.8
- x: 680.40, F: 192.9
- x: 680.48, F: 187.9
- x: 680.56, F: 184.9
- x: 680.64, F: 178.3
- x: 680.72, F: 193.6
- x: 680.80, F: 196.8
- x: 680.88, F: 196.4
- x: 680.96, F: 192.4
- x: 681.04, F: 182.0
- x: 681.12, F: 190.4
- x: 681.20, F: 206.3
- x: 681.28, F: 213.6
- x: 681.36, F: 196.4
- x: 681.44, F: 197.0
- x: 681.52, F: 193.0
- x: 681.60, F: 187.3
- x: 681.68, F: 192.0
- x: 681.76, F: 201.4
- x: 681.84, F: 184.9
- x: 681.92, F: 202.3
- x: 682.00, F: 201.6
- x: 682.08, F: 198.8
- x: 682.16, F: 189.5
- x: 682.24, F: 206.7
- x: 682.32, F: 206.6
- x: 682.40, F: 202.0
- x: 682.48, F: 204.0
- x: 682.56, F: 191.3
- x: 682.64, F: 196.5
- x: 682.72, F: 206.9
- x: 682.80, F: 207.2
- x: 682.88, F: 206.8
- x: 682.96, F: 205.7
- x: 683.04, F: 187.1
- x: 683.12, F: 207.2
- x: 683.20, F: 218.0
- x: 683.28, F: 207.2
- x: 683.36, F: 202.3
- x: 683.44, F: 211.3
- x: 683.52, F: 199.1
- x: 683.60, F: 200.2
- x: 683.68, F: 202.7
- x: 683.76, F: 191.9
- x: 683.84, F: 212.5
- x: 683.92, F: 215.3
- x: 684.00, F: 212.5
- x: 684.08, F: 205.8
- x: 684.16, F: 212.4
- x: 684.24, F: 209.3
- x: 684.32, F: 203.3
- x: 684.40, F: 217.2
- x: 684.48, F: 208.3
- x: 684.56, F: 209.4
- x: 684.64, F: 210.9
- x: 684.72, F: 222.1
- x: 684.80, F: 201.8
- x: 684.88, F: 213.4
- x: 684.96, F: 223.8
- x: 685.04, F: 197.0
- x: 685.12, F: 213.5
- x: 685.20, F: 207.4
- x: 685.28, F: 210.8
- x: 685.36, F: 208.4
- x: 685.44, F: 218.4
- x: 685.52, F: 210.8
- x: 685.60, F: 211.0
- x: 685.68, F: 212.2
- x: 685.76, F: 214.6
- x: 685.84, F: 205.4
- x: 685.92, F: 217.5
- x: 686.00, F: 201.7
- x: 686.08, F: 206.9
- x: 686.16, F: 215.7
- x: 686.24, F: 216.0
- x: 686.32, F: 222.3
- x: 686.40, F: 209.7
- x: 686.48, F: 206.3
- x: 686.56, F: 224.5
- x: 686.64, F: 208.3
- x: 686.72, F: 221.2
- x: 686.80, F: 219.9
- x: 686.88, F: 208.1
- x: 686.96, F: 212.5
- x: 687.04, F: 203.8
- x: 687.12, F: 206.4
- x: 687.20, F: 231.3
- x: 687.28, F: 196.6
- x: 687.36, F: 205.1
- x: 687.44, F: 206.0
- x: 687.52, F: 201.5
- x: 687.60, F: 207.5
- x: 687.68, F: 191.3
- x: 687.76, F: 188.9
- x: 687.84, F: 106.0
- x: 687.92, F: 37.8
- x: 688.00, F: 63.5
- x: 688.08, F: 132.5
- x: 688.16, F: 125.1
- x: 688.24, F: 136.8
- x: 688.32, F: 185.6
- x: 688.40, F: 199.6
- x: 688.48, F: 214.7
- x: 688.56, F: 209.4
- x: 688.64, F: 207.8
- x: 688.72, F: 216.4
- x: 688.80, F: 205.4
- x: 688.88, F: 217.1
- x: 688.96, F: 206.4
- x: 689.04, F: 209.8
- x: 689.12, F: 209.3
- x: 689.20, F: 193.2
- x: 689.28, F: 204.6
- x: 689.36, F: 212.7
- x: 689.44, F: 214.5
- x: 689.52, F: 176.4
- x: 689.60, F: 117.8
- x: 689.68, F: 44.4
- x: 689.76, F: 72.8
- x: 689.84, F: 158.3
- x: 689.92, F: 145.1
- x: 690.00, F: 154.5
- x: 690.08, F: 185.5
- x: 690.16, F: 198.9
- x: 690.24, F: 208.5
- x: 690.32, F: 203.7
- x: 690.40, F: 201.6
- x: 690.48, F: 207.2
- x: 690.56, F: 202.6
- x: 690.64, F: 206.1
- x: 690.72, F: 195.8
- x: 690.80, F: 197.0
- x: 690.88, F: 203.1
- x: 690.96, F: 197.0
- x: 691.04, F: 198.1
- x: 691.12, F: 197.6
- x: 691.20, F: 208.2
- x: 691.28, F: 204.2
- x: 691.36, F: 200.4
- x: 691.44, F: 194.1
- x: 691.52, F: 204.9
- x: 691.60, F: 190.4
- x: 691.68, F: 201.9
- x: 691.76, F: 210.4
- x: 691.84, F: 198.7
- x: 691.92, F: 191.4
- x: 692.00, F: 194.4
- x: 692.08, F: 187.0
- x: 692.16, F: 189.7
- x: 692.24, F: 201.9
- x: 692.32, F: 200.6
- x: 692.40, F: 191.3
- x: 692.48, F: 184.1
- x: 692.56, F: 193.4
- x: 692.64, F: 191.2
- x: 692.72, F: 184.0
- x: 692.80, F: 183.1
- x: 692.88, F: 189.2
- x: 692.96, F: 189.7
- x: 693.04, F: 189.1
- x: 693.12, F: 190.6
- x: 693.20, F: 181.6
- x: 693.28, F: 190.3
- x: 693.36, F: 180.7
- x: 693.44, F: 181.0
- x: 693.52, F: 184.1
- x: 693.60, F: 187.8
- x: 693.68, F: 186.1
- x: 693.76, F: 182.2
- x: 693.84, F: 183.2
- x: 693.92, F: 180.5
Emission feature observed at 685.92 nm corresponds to C III] 1909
